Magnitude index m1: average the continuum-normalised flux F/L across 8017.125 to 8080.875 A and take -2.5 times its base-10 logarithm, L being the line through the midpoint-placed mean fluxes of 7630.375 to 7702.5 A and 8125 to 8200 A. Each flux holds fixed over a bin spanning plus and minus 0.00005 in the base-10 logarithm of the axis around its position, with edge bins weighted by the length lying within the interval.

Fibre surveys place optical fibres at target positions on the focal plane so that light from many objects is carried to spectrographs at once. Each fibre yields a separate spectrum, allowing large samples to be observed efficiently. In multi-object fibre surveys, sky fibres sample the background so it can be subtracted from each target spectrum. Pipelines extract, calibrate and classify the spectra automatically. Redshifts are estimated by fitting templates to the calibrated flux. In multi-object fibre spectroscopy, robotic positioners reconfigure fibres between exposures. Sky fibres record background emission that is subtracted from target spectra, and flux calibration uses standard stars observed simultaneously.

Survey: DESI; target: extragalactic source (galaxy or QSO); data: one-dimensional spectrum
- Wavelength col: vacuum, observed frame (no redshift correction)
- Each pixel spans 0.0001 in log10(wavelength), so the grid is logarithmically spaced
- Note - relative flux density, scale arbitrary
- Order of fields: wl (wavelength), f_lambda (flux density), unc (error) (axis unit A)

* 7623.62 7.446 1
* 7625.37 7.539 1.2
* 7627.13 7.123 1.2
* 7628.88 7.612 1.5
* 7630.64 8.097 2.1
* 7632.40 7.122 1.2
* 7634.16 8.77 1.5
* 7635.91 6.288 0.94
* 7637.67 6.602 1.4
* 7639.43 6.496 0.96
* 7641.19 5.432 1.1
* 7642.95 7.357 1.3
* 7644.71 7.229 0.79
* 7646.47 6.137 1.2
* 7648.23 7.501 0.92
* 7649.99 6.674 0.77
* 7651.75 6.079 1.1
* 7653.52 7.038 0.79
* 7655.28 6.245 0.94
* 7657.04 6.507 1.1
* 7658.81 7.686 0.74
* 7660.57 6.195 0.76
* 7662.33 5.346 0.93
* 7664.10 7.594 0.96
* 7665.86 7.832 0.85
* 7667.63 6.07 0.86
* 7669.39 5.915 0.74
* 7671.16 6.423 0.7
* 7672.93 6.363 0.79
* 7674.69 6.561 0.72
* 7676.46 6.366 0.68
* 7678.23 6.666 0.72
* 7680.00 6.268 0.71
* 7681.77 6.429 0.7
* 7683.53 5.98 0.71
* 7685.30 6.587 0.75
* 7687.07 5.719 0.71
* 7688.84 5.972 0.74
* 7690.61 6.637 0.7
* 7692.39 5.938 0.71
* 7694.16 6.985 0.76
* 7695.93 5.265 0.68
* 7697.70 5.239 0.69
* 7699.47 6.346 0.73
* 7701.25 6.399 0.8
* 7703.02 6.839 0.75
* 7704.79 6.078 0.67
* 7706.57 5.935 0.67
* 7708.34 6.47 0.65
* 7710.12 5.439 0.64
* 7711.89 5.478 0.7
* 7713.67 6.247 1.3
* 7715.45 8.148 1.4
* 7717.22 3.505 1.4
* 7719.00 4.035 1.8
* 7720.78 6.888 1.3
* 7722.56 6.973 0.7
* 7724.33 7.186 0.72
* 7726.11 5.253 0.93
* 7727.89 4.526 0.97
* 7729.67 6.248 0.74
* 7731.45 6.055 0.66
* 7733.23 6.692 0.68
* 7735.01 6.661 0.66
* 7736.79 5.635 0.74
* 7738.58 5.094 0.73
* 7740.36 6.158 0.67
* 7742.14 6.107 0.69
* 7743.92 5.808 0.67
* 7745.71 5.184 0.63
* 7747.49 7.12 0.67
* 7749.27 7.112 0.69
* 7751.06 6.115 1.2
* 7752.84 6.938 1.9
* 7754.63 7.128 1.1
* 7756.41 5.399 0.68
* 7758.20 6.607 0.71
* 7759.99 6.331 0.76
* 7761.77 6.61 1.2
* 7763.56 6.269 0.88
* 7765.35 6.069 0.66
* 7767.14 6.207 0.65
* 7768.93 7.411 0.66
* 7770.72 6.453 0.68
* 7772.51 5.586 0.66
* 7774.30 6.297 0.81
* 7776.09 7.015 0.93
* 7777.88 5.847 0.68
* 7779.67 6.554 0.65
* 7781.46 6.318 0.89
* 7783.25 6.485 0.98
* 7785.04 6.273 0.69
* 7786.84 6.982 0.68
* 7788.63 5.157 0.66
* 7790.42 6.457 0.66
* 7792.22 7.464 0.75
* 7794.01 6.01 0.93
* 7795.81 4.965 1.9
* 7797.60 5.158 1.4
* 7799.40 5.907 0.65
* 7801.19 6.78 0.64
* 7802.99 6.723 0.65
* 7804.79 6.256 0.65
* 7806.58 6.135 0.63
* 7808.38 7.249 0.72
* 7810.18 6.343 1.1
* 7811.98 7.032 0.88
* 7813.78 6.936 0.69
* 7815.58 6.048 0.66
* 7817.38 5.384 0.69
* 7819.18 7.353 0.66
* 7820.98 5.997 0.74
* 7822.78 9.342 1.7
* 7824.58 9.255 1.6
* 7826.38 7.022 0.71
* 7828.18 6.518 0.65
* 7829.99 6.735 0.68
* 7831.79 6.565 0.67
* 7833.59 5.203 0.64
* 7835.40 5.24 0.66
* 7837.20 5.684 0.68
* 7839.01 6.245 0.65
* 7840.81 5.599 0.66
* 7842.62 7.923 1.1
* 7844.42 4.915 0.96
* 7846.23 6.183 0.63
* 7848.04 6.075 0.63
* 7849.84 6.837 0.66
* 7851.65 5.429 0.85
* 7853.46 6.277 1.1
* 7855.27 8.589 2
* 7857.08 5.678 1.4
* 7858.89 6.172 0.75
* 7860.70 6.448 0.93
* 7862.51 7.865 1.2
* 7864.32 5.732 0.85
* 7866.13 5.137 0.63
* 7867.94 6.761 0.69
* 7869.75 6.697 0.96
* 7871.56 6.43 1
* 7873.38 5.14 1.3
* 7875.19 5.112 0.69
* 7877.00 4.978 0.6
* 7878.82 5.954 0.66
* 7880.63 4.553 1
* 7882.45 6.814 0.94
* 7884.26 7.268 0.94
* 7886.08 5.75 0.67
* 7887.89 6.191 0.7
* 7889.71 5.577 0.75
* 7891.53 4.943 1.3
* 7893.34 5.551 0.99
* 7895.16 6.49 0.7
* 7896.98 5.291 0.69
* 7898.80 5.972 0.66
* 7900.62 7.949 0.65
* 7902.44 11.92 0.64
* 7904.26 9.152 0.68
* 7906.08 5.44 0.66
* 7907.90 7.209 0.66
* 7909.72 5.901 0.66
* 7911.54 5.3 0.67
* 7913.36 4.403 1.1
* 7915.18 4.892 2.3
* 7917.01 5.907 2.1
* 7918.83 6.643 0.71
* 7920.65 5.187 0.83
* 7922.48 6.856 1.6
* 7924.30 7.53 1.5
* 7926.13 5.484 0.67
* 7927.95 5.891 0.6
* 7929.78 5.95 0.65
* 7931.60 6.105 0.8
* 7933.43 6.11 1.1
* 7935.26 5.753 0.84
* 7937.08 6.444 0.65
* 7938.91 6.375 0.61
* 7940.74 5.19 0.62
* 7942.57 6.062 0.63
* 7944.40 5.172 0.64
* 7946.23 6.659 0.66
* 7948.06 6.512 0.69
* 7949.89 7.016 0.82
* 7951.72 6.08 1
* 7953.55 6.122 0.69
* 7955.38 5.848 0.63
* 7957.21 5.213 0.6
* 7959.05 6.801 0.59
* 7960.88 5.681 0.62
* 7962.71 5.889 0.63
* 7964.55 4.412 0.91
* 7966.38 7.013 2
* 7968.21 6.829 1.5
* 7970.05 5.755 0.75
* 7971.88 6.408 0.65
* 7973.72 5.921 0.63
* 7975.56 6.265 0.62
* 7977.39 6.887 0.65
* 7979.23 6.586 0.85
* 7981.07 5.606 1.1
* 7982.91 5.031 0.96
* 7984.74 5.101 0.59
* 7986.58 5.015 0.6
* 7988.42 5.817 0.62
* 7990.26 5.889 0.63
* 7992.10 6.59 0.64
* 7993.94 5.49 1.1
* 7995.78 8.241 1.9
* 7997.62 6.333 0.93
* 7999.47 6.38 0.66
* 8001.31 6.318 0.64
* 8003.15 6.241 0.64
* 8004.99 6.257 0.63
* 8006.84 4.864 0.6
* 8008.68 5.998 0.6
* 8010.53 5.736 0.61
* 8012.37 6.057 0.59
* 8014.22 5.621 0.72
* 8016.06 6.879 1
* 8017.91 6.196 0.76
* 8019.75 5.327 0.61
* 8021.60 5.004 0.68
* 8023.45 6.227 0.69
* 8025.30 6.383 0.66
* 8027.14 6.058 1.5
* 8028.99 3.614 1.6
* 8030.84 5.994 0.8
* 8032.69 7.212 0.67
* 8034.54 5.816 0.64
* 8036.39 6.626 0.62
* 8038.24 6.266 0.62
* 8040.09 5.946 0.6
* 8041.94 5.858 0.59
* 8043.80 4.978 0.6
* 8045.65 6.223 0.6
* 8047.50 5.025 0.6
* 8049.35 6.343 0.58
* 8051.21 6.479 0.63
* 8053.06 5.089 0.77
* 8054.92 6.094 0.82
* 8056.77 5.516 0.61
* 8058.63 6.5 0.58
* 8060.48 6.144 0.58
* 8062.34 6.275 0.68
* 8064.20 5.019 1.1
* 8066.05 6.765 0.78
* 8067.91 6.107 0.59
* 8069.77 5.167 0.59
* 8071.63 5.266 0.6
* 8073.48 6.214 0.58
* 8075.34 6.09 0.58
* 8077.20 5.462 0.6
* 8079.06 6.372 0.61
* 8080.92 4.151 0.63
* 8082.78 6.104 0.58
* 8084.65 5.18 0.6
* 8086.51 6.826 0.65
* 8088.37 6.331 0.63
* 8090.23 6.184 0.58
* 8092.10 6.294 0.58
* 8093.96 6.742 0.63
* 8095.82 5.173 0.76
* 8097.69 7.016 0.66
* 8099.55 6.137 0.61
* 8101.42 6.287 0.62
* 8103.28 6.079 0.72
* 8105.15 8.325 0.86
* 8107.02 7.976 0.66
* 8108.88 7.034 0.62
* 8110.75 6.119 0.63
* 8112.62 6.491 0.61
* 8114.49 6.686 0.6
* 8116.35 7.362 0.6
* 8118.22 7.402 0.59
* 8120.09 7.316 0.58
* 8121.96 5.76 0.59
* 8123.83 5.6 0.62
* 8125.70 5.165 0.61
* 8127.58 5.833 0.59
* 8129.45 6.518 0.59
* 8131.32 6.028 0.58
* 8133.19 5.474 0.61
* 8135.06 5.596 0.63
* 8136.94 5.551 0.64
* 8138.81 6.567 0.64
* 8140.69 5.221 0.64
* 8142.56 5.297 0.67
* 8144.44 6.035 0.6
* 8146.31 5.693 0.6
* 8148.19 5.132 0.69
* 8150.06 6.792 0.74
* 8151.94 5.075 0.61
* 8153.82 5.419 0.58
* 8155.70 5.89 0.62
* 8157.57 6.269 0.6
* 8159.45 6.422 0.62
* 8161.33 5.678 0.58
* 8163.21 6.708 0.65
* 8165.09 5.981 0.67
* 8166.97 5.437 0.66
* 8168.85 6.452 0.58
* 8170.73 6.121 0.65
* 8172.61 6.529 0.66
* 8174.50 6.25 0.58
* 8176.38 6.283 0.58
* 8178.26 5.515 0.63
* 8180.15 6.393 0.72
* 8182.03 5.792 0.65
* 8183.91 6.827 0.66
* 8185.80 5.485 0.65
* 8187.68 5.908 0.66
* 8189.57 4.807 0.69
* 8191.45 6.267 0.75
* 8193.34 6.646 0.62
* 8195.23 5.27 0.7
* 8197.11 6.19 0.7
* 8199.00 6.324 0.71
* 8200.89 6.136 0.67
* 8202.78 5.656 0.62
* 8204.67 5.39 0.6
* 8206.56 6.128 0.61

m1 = 0.04 mag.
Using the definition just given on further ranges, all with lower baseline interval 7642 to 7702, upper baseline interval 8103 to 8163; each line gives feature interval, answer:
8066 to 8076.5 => 0.07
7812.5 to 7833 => -0.10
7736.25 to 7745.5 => 0.12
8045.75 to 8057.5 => 0.08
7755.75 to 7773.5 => 0.02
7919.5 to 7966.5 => 0.05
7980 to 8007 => 0.05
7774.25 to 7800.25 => 0.03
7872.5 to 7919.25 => 0.03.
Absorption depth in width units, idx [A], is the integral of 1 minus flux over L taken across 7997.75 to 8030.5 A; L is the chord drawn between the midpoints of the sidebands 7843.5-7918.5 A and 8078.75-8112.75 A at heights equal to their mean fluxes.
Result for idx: 2.4 A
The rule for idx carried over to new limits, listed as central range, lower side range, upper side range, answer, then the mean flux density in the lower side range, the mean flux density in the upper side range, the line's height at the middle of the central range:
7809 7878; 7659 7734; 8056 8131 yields -2.2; 6.18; 6.23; 6.2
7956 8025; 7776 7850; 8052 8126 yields 3.1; 6.42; 6.21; 6.28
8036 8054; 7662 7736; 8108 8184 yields 0.7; 6.18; 6.08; 6.1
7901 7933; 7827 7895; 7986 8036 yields -2.2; 6.08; 6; 6.05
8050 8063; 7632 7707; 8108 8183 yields 0.3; 6.49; 6.07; 6.15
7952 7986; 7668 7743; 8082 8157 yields 1.1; 6.09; 6.19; 6.15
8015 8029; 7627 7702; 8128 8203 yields 0.6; 6.58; 5.94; 6.12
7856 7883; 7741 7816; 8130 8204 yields 1.2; 6.35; 5.93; 6.25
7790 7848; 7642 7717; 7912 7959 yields -2.6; 6.41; 5.98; 6.18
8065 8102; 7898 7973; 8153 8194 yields 0.9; 6.27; 6.05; 6.13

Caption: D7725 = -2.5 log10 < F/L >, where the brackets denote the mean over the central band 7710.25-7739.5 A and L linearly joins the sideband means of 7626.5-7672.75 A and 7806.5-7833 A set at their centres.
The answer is 0.16 mag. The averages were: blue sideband 6.81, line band 5.9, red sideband 6.93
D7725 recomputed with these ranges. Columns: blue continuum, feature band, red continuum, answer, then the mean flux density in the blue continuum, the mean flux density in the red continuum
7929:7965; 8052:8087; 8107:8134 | 0.09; 5.99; 6.4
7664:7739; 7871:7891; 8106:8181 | 0.07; 6.15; 6.13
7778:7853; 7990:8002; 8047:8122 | -0.04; 6.4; 6.23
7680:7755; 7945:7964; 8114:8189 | -0.01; 6.1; 6.03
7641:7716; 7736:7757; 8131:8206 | 0.03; 6.41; 5.91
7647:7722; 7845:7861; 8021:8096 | -0.05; 6.28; 5.89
